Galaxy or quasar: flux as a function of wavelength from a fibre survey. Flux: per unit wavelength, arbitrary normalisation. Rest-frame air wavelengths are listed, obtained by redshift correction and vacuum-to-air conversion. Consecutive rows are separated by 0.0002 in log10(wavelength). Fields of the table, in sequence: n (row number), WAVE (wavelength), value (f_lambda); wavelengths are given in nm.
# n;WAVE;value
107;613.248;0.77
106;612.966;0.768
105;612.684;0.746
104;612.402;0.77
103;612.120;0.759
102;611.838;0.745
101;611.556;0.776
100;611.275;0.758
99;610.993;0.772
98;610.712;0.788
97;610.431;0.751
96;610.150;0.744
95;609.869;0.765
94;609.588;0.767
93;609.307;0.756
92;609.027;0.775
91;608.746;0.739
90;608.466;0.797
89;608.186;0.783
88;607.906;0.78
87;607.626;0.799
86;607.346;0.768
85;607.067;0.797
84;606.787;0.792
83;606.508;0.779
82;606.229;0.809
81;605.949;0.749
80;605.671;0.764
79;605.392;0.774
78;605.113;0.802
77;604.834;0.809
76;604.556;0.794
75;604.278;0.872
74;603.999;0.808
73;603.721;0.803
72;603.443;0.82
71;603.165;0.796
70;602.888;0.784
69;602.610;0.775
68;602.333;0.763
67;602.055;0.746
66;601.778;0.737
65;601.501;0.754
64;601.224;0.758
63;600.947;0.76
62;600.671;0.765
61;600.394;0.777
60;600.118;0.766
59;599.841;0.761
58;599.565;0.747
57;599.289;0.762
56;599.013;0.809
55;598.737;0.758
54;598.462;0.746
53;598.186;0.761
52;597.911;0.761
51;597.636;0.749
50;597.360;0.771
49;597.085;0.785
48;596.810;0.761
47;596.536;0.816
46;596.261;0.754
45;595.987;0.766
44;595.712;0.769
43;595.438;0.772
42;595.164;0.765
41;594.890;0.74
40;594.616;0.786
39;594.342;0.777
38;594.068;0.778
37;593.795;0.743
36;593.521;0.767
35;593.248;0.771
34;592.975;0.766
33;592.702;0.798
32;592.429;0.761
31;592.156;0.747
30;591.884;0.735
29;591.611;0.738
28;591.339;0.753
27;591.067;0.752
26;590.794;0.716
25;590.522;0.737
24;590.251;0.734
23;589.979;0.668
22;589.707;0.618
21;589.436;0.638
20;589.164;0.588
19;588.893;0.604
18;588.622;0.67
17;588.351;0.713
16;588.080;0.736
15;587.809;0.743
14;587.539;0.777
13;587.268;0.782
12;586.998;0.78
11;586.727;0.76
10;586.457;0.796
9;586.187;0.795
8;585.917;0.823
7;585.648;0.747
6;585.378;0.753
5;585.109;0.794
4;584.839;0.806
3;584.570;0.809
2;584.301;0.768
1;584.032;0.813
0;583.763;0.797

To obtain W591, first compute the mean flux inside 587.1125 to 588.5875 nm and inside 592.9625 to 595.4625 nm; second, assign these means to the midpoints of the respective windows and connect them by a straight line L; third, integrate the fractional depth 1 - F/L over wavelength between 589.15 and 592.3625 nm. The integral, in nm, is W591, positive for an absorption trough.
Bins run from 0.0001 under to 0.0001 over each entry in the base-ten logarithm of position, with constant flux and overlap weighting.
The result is 0.20 nm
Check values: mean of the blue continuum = 0.745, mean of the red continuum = 0.766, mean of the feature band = 0.708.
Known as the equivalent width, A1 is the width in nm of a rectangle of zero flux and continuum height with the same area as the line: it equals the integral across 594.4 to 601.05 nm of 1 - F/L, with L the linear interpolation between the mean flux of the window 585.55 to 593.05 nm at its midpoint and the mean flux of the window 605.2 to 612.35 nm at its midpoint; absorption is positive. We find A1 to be -0.17 nm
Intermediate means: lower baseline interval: 0.731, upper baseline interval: 0.772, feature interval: 0.767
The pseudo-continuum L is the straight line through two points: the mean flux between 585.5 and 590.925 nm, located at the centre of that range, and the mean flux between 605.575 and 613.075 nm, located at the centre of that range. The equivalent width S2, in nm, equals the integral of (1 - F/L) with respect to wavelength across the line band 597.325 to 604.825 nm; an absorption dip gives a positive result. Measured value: -0.24 nm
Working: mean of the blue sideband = 0.721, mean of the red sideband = 0.77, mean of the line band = 0.775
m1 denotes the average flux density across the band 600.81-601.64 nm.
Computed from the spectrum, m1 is 0.757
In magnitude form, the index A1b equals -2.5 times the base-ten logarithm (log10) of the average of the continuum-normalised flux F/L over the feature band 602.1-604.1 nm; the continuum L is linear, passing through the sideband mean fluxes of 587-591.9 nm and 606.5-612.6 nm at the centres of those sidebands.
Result -0.06 mag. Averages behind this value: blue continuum 0.707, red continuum 0.77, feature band 0.79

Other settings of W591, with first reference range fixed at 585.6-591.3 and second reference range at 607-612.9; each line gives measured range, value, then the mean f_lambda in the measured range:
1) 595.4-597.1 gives -0.08 nm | 0.774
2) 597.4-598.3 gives -0.02 nm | 0.758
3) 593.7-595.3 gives -0.07 nm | 0.765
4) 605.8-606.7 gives -0.02 nm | 0.78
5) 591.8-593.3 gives -0.07 nm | 0.764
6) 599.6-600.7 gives -0.03 nm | 0.765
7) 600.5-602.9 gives -0.03 nm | 0.759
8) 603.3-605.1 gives -0.14 nm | 0.816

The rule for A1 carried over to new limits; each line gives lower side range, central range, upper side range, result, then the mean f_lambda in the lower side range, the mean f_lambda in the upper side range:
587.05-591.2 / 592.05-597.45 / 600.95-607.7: -0.28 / 0.7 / 0.785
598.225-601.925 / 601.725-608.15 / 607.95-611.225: -0.20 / 0.762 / 0.767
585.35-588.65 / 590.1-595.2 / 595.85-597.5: 0.10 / 0.763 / 0.776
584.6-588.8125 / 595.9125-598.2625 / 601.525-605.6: 0.03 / 0.764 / 0.79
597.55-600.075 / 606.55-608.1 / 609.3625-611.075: -0.05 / 0.762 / 0.764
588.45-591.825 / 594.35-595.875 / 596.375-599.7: -0.06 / 0.686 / 0.769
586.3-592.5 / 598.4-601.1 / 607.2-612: -0.08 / 0.719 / 0.768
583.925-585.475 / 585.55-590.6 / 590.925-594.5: 0.37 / 0.791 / 0.76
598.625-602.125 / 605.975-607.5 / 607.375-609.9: -0.03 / 0.762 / 0.773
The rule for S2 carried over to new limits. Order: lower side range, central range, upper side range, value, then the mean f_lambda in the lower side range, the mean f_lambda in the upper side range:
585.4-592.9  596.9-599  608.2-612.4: -0.06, 0.731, 0.764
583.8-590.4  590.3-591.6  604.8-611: 0.01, 0.739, 0.776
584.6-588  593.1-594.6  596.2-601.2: 0.01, 0.78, 0.767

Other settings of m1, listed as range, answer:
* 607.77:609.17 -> 0.775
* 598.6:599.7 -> 0.769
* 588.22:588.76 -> 0.691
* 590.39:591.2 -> 0.734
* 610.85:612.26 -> 0.762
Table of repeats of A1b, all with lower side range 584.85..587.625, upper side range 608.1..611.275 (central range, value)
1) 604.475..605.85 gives -0.03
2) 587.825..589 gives 0.14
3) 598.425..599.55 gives 0.01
